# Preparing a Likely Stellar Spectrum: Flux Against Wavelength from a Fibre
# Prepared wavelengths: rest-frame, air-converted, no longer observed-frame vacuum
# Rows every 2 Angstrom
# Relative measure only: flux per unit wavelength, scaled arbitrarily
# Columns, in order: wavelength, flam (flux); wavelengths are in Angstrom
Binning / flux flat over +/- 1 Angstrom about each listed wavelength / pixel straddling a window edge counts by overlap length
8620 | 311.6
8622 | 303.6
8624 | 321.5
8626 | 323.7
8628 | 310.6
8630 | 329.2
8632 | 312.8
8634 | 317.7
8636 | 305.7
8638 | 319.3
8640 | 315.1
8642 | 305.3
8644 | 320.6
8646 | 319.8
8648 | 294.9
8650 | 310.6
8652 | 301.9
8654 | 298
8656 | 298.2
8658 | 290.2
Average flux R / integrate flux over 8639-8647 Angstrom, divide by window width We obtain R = 315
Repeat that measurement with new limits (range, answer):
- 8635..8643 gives 311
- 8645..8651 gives 308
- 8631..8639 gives 314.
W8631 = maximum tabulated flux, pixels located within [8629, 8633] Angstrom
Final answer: 329.2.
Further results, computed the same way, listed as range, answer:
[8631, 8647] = 320.6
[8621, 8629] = 323.7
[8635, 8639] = 319.3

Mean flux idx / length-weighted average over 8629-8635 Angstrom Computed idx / 320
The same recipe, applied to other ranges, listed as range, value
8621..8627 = 316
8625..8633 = 319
